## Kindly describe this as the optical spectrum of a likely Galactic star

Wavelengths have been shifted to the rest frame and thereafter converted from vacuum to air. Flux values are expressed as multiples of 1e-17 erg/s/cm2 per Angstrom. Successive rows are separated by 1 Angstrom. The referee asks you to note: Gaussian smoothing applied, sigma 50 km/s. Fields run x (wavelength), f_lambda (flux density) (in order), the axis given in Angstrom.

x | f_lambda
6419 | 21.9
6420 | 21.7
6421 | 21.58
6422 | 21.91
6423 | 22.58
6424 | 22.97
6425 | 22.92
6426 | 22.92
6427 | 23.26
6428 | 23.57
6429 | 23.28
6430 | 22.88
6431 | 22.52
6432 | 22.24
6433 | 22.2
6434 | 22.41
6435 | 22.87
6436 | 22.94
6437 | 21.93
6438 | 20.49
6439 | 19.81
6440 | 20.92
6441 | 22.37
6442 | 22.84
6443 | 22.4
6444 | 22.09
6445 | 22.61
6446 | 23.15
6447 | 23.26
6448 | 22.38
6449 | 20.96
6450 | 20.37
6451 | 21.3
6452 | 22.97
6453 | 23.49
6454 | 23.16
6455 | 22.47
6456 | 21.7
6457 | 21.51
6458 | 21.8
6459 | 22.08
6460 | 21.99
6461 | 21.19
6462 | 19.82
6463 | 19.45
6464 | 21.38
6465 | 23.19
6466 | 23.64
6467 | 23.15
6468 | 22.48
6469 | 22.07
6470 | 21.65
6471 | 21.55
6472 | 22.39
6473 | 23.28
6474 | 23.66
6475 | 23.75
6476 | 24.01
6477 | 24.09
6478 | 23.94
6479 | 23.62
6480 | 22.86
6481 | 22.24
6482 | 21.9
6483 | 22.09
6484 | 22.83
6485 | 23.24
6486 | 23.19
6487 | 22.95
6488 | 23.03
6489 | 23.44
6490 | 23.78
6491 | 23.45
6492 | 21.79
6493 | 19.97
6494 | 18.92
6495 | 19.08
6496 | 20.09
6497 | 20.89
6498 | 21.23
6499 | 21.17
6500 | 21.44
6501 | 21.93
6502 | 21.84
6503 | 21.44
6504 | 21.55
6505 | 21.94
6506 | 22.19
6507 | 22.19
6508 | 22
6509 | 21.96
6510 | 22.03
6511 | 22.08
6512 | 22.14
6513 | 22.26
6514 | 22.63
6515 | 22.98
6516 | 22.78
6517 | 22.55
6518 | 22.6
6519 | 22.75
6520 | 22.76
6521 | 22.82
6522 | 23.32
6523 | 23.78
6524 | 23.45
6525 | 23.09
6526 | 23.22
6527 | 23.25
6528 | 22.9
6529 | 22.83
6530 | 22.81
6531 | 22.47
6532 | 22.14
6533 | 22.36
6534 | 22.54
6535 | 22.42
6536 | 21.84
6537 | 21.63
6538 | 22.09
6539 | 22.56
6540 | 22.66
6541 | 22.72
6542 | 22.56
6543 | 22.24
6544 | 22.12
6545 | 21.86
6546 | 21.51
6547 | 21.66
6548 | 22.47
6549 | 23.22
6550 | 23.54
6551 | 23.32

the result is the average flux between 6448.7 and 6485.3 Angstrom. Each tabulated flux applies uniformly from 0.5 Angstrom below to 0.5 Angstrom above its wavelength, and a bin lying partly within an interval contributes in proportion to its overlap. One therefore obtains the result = 22.4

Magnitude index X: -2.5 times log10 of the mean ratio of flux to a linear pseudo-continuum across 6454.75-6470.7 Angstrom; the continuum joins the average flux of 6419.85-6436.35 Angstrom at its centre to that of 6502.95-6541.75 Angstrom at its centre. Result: 0.04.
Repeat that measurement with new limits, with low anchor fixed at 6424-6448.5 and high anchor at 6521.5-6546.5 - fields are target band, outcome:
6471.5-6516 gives 0.012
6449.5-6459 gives 0.018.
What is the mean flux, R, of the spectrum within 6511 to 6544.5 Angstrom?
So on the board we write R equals 22.6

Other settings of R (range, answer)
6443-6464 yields 21.9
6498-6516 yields 22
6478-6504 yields 22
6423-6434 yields 22.8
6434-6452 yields 22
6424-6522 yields 22.3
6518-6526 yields 23.1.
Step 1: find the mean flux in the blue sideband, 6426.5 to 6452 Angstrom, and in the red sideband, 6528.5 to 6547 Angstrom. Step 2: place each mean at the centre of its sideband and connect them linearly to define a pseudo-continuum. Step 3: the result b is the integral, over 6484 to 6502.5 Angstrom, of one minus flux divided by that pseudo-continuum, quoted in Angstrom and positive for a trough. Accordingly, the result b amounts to 0.40 Angstrom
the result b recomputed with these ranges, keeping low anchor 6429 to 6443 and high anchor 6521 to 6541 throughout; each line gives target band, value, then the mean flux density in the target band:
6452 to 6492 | -0.5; 22.6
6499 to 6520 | 0.4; 22.2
